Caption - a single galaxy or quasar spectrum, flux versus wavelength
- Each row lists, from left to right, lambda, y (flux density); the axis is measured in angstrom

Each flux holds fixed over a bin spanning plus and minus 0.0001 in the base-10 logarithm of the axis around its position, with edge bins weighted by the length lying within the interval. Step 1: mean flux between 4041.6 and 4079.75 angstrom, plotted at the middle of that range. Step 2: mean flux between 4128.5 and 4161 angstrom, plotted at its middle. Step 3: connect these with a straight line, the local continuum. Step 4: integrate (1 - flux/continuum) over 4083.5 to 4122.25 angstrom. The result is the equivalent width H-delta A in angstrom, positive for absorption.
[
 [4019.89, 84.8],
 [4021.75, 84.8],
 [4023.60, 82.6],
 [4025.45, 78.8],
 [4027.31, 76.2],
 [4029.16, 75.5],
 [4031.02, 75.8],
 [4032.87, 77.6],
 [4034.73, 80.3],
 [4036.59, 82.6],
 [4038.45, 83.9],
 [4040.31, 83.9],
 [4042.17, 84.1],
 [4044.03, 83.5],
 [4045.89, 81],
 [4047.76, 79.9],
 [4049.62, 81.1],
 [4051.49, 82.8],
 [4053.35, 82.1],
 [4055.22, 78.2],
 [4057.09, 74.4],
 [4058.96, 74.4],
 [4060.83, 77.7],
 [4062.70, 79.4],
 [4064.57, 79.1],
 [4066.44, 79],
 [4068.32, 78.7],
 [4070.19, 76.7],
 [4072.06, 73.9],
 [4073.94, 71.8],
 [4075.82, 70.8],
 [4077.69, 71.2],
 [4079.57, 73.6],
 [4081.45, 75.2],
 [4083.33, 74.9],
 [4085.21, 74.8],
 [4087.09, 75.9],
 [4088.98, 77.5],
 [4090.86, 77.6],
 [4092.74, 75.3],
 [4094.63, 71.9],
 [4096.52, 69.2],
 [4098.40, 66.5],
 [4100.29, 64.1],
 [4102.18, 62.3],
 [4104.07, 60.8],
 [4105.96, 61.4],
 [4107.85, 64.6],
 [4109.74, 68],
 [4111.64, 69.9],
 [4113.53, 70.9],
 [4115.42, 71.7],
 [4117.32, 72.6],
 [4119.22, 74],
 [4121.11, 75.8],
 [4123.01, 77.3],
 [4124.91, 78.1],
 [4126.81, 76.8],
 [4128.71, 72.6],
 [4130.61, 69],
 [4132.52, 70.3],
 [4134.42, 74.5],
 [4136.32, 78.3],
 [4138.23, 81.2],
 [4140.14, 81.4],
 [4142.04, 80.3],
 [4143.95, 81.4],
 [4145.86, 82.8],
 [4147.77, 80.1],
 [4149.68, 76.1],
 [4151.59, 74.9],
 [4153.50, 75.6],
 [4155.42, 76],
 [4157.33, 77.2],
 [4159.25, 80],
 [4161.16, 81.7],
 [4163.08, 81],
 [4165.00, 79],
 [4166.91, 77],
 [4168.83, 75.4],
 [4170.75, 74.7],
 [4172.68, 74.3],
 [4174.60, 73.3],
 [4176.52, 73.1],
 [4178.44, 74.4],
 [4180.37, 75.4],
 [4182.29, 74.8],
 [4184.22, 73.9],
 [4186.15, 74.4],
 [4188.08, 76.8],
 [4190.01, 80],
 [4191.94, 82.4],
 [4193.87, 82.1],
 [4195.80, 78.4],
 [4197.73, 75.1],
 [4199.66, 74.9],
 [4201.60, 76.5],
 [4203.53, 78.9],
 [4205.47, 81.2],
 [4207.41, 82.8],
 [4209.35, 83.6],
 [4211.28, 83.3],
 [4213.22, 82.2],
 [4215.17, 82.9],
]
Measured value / 3.6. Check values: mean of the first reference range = 77.8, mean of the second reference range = 77.4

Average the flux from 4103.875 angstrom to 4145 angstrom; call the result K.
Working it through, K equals 73.5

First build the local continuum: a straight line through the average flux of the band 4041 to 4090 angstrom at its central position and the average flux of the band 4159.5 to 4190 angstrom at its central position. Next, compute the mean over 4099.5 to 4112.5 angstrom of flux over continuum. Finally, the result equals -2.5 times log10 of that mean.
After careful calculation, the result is 0.19 mag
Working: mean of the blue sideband 77.4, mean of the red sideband 76.2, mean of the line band 64.4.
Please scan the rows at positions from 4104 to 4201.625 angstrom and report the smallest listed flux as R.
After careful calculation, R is 60.8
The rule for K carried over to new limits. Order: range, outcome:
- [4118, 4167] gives 77.4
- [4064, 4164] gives 74.3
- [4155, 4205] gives 77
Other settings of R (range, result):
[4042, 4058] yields 74.4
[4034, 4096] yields 70.8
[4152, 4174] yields 74.3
